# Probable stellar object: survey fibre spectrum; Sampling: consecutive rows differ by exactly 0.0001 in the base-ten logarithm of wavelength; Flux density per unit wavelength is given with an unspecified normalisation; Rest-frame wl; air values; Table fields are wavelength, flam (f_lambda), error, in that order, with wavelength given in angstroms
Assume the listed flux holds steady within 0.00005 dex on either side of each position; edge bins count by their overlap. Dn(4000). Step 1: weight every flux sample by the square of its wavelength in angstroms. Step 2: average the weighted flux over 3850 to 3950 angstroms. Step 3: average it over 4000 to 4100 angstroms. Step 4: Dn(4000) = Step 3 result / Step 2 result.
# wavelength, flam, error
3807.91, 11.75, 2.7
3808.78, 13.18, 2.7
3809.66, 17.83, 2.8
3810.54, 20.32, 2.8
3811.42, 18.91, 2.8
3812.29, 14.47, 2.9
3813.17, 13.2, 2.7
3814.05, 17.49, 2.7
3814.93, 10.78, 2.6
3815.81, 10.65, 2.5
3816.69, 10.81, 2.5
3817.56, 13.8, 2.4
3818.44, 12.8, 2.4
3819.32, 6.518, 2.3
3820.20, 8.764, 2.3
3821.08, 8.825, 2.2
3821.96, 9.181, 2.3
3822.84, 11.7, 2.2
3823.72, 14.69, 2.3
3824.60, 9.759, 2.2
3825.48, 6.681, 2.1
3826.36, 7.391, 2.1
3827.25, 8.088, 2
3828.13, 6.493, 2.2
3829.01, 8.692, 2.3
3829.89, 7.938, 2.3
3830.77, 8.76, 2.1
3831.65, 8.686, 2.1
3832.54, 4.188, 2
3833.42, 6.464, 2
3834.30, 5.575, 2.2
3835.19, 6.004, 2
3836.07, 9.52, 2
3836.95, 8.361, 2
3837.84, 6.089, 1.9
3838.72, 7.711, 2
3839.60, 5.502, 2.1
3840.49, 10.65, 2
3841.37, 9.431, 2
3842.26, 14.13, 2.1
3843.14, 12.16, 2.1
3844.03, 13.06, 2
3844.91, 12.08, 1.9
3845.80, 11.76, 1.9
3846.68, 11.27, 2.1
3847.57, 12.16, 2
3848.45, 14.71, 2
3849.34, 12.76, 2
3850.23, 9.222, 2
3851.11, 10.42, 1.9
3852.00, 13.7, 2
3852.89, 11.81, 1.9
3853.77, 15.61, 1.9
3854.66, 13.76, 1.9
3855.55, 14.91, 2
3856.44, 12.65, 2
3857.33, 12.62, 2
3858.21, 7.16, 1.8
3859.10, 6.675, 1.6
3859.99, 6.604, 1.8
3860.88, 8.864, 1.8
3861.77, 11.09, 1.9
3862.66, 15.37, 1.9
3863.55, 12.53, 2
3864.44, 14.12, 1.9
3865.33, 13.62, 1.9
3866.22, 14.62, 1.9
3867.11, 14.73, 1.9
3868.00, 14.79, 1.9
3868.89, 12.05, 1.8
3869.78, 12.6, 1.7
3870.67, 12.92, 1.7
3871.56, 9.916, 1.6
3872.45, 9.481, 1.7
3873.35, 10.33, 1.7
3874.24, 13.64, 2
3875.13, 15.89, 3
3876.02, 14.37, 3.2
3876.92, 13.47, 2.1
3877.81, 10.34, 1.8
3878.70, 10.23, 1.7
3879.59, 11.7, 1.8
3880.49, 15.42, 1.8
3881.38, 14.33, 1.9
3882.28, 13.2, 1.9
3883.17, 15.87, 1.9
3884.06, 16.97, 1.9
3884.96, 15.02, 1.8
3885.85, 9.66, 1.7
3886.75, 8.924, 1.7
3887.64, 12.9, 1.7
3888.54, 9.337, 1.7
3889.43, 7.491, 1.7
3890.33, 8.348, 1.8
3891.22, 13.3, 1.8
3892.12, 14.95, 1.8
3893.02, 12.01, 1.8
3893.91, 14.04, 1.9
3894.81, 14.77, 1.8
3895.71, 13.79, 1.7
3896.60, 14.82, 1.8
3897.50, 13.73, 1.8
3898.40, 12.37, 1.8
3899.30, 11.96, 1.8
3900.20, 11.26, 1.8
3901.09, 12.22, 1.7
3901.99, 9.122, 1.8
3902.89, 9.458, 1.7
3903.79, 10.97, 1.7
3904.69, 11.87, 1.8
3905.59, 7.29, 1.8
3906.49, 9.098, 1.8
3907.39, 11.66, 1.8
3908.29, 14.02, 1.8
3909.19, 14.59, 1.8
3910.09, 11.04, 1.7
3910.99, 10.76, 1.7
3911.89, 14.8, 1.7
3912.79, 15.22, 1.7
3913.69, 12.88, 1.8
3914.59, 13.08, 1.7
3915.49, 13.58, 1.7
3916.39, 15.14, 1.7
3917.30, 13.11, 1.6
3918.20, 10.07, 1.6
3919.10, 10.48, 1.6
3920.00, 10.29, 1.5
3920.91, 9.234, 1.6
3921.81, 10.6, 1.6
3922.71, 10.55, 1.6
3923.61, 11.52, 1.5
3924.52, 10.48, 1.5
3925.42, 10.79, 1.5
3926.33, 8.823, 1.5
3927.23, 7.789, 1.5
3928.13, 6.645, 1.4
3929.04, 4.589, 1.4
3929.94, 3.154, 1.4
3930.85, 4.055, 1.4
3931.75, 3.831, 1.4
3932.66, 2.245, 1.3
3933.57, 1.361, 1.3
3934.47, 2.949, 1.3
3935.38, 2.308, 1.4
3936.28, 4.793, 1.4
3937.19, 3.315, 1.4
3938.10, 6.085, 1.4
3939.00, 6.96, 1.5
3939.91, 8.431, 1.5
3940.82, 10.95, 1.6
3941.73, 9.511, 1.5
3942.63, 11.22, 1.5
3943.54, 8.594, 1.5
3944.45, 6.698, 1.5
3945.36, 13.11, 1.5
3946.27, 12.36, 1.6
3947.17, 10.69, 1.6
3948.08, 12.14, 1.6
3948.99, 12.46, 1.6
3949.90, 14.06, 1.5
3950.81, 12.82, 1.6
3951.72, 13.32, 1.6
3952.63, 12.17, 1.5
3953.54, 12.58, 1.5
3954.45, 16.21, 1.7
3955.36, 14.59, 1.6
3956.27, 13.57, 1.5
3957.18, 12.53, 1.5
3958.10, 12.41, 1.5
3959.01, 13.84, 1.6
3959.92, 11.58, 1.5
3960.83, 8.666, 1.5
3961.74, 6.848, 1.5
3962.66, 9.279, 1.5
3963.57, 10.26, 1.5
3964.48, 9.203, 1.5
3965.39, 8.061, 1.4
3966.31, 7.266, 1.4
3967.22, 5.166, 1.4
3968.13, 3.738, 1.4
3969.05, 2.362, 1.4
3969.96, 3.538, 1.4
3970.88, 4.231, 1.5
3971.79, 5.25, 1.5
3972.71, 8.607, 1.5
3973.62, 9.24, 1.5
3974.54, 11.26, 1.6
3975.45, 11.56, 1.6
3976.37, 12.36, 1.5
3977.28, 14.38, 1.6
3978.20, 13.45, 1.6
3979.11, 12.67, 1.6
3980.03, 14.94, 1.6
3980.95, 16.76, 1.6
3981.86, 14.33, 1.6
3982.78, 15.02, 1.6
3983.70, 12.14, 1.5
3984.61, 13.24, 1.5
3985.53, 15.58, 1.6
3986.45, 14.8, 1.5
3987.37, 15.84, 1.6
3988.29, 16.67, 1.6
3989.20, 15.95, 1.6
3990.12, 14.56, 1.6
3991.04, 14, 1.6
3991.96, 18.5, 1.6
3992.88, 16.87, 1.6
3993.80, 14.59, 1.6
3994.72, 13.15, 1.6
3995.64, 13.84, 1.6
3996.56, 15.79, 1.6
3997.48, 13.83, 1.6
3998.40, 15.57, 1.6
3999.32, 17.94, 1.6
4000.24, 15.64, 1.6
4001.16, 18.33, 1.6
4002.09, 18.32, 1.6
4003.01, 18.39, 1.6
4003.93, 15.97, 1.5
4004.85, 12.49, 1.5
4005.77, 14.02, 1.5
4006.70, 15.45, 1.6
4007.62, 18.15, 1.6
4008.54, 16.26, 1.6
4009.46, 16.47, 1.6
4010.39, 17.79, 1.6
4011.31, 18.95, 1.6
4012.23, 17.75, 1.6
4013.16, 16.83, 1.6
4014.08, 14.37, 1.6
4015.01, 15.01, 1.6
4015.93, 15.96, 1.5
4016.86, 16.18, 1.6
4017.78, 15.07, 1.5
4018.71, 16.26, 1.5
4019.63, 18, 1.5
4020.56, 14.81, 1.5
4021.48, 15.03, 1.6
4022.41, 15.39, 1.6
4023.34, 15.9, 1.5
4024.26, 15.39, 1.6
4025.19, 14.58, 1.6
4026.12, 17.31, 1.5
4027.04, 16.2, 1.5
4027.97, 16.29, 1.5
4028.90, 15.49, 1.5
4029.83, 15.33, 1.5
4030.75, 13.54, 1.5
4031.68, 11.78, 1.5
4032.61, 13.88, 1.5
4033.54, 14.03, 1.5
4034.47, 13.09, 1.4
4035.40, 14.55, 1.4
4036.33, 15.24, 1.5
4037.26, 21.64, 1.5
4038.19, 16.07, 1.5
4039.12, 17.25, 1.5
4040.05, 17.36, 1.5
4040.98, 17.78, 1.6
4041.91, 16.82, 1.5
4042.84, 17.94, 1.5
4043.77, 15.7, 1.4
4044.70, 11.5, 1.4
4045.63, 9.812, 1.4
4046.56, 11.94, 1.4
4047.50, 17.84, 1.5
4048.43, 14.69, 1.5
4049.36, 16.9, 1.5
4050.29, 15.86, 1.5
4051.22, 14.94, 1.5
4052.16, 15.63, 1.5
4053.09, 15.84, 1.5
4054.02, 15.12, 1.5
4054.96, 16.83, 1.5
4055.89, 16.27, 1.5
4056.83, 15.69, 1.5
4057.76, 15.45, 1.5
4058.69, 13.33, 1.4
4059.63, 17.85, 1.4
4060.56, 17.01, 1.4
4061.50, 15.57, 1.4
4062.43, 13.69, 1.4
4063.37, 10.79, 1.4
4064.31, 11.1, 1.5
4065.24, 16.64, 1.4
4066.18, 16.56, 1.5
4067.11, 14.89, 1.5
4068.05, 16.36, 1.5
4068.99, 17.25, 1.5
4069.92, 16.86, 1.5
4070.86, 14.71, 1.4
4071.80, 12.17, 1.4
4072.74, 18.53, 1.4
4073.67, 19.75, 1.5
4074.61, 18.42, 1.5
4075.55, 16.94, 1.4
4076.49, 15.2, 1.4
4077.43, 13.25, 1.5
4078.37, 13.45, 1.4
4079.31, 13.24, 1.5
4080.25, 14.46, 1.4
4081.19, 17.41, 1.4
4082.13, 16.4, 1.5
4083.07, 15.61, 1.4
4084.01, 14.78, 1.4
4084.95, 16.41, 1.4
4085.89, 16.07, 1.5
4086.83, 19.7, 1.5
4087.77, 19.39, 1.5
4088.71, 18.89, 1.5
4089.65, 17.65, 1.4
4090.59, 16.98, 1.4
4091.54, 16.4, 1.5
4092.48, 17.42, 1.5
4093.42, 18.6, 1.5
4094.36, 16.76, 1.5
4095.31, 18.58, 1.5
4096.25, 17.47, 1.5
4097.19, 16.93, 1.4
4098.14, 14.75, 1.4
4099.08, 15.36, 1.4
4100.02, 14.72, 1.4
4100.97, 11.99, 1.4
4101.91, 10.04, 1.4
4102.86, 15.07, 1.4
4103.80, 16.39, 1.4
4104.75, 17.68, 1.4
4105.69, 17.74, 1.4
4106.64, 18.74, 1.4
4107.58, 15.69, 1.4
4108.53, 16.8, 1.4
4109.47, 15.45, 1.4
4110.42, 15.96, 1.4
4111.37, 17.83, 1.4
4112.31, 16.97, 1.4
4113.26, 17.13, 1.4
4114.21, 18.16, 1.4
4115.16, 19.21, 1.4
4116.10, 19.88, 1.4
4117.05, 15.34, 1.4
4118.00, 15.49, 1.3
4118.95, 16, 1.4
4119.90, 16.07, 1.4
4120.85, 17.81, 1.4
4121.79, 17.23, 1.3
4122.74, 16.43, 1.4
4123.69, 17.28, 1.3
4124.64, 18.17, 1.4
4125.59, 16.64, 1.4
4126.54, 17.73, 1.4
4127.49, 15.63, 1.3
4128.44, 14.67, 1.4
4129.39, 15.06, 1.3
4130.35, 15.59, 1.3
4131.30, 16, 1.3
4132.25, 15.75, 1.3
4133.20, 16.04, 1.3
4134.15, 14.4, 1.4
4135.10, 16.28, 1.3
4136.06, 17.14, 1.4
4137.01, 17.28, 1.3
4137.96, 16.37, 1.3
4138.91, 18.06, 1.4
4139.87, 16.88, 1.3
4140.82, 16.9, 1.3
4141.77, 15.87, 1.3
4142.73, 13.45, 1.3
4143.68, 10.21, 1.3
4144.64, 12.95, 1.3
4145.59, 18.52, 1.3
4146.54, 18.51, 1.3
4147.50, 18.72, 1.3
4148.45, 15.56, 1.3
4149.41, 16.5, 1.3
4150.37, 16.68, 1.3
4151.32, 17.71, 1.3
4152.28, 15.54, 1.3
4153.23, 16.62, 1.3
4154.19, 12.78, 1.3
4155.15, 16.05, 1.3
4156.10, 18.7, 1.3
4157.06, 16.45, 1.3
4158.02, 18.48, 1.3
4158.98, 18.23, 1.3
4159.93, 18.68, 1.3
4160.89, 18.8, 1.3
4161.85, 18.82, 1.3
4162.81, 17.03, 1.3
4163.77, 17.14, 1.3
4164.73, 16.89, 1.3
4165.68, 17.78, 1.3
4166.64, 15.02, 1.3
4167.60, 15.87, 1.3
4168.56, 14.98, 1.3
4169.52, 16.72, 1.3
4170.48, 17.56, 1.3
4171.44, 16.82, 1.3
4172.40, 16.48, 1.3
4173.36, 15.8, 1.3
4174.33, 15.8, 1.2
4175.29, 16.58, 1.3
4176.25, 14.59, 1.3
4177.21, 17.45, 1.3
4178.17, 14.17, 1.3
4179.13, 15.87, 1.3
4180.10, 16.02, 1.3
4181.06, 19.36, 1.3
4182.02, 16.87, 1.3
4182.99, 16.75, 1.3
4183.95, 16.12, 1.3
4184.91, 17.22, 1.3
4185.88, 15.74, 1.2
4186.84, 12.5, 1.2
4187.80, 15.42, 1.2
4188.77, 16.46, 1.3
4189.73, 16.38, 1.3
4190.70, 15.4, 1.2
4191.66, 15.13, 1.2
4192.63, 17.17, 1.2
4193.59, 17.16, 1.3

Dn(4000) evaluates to 1.57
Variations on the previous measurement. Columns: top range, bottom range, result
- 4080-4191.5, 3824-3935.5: 1.74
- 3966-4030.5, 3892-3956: 1.42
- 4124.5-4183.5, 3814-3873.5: 1.81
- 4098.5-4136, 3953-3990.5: 1.54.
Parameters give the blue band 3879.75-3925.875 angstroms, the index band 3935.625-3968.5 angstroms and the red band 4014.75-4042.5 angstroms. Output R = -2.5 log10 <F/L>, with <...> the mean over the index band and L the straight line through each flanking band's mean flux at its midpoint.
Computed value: 0.315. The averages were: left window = 12.1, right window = 15.7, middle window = 10.1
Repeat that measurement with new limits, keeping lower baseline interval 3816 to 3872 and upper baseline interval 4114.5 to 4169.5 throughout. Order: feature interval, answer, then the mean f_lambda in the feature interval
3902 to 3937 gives 0.280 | 9.29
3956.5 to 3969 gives 0.395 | 8.99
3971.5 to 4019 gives -0.101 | 15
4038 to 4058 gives -0.066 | 15.6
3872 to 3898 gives -0.117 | 12.7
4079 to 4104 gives -0.046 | 16.2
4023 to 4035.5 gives -0.038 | 14.8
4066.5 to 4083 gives -0.044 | 15.8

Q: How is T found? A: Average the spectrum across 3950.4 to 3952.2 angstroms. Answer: 13.1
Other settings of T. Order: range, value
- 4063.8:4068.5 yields 15.1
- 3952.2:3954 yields 12.4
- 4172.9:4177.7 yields 16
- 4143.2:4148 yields 15.8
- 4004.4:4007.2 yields 14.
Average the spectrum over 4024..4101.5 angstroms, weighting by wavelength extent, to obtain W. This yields 15.8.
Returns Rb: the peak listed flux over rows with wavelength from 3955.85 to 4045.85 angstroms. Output 21.64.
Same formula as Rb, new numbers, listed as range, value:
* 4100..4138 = 19.88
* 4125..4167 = 18.82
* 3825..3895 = 16.97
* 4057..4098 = 19.75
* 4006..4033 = 18.95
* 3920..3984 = 16.76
